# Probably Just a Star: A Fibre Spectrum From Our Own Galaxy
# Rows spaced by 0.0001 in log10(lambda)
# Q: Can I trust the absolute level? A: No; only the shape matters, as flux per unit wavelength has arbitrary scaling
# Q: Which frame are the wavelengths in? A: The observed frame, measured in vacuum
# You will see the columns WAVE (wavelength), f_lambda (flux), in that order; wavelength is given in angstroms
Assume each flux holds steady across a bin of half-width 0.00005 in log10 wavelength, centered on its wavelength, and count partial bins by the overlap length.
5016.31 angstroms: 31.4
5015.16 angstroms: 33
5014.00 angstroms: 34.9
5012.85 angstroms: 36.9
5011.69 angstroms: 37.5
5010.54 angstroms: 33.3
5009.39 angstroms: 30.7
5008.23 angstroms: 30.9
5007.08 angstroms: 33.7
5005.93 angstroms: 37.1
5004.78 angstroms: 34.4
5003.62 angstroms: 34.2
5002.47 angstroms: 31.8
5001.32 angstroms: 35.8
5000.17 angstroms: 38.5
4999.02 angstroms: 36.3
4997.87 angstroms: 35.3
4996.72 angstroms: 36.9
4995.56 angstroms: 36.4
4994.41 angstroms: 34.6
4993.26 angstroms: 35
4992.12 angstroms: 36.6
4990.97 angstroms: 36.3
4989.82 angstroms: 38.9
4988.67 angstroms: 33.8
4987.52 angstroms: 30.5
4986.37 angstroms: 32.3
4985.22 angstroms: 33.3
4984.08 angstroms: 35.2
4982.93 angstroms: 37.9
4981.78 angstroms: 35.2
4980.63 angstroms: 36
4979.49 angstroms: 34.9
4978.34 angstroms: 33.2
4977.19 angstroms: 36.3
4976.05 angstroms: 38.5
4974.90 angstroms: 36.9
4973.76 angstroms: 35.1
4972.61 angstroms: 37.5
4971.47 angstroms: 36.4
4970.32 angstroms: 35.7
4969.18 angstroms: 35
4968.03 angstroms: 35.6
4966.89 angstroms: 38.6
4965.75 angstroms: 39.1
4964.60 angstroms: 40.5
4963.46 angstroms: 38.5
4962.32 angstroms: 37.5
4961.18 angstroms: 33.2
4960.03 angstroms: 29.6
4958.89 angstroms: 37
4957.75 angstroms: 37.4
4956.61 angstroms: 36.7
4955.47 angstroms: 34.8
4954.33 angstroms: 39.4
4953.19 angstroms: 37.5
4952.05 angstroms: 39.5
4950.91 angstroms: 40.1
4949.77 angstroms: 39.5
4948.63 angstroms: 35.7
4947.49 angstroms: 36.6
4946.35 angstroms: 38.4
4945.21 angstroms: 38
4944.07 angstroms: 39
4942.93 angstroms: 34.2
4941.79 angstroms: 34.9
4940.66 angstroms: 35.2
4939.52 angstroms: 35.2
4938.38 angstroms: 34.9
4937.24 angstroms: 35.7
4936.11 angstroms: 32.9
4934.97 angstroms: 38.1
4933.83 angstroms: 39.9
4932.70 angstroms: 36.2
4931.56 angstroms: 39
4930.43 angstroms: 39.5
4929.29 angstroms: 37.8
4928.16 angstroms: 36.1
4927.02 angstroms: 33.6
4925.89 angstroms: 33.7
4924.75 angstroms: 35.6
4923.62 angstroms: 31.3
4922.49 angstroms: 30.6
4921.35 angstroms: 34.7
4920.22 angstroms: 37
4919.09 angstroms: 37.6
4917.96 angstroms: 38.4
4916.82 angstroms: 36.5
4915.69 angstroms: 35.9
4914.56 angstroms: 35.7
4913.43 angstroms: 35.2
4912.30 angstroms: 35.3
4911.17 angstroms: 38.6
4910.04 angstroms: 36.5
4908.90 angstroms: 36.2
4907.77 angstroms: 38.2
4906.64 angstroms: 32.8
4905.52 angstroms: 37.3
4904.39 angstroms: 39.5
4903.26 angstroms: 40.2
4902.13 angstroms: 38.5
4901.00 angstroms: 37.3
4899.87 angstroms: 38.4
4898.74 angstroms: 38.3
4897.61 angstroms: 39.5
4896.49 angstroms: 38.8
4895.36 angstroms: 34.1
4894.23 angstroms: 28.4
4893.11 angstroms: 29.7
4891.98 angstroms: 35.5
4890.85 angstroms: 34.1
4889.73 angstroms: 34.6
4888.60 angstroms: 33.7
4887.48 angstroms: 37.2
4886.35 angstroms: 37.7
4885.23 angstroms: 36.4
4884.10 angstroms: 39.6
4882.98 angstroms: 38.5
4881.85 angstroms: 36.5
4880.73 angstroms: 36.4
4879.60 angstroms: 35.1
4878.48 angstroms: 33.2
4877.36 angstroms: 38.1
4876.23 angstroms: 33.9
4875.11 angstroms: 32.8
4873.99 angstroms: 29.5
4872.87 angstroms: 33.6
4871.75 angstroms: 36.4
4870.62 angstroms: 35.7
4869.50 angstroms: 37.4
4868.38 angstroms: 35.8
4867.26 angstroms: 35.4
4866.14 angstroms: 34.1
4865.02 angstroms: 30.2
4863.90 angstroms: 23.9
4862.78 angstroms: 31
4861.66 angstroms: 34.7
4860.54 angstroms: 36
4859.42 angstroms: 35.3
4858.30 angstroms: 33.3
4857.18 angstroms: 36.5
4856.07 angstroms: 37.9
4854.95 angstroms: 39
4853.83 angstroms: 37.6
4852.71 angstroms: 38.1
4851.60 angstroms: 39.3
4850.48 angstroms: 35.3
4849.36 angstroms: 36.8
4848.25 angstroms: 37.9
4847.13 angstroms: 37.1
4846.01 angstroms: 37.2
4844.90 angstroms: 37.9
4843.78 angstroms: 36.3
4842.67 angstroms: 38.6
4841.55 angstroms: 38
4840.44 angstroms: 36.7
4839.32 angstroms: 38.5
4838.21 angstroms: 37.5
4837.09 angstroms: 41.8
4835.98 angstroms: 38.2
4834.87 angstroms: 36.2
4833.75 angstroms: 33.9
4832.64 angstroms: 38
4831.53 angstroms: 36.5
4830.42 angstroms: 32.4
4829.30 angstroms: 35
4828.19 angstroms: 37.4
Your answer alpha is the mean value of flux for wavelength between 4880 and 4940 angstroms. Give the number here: 36.2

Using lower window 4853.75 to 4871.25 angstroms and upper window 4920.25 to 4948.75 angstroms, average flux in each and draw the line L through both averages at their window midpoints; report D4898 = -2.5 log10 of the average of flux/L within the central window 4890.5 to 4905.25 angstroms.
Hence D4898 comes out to -0.04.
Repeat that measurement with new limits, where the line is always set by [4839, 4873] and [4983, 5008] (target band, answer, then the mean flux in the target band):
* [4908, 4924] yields -0.01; 35.8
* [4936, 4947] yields -0.02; 36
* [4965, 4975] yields -0.04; 36.7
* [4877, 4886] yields -0.03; 36.7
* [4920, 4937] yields -0.01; 35.7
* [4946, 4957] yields -0.07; 37.8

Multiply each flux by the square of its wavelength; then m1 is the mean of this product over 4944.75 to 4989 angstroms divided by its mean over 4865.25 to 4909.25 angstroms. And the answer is 1.05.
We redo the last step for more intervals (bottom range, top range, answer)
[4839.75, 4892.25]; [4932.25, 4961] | 1.06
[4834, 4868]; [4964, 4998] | 1.05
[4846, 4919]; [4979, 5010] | 1.02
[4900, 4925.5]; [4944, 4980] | 1.04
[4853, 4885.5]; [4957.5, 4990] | 1.07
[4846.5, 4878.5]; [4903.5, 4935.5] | 1.06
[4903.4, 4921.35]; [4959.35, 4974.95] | 1.01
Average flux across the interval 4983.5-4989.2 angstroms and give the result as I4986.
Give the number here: 33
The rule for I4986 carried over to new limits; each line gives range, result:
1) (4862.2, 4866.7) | 29.8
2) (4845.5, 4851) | 36.8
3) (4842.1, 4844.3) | 37.5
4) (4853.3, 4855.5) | 38.3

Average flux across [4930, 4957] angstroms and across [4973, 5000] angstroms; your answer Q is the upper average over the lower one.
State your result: 0.96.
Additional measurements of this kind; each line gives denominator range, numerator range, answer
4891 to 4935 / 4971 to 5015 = 0.97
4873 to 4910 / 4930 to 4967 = 1.03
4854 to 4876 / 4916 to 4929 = 1.03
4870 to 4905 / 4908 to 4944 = 1.00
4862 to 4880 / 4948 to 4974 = 1.10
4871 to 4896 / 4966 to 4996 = 1.02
